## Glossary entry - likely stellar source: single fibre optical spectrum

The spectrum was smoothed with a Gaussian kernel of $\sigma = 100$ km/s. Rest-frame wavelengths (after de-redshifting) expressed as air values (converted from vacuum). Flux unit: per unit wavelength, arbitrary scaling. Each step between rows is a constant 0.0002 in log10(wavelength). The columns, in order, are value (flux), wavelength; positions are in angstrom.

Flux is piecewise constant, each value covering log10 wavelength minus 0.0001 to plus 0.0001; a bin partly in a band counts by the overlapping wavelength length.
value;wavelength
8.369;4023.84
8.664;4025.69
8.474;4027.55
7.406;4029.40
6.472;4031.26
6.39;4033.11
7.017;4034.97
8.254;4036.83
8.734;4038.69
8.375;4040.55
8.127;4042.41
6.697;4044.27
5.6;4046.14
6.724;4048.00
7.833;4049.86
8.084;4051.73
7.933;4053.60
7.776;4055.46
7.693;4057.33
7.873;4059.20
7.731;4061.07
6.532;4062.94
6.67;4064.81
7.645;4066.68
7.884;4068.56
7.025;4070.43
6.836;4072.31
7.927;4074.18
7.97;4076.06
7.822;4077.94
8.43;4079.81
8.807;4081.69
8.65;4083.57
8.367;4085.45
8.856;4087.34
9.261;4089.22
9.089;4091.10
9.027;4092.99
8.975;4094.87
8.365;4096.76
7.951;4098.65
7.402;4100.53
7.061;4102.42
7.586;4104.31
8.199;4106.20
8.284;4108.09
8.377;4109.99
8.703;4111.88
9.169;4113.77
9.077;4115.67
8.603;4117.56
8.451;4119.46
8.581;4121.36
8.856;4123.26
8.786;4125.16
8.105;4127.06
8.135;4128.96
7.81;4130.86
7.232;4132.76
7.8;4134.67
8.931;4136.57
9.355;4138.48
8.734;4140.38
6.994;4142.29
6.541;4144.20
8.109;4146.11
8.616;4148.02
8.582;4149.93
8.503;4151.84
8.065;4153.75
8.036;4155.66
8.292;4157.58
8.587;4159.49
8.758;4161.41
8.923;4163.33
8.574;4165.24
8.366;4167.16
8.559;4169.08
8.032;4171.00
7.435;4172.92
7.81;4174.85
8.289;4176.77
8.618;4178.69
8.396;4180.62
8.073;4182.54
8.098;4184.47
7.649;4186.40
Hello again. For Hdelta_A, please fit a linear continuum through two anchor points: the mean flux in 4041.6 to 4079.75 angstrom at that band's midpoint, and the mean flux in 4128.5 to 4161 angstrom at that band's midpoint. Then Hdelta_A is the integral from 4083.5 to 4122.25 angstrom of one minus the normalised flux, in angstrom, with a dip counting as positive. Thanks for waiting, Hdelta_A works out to -3.4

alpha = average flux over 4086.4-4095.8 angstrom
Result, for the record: 9.05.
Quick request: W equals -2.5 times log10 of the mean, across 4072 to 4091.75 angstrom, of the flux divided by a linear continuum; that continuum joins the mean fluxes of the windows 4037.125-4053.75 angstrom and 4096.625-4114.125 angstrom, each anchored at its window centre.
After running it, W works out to -0.07 mag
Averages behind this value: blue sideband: 7.57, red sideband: 8.06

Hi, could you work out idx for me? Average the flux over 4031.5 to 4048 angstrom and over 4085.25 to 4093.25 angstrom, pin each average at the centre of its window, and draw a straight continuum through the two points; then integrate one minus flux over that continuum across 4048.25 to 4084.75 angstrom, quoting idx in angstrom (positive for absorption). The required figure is 2.09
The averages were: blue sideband 7.32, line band 7.73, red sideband 8.95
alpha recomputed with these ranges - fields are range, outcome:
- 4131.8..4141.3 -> 8.41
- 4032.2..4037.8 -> 7.23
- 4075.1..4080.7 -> 8.07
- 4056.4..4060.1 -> 7.78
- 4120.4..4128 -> 8.58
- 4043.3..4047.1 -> 6.17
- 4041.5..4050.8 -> 6.99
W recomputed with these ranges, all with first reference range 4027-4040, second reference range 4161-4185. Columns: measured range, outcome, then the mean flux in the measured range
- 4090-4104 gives -0.05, 8.25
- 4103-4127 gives -0.07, 8.51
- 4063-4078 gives 0.05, 7.4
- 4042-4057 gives 0.04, 7.33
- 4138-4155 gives 0.00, 8.14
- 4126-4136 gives 0.03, 7.87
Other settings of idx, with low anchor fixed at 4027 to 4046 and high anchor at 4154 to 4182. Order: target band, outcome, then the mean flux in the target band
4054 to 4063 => 0.0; 7.65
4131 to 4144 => 0.1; 8.06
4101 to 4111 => 0.1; 7.88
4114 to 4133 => -0.9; 8.44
